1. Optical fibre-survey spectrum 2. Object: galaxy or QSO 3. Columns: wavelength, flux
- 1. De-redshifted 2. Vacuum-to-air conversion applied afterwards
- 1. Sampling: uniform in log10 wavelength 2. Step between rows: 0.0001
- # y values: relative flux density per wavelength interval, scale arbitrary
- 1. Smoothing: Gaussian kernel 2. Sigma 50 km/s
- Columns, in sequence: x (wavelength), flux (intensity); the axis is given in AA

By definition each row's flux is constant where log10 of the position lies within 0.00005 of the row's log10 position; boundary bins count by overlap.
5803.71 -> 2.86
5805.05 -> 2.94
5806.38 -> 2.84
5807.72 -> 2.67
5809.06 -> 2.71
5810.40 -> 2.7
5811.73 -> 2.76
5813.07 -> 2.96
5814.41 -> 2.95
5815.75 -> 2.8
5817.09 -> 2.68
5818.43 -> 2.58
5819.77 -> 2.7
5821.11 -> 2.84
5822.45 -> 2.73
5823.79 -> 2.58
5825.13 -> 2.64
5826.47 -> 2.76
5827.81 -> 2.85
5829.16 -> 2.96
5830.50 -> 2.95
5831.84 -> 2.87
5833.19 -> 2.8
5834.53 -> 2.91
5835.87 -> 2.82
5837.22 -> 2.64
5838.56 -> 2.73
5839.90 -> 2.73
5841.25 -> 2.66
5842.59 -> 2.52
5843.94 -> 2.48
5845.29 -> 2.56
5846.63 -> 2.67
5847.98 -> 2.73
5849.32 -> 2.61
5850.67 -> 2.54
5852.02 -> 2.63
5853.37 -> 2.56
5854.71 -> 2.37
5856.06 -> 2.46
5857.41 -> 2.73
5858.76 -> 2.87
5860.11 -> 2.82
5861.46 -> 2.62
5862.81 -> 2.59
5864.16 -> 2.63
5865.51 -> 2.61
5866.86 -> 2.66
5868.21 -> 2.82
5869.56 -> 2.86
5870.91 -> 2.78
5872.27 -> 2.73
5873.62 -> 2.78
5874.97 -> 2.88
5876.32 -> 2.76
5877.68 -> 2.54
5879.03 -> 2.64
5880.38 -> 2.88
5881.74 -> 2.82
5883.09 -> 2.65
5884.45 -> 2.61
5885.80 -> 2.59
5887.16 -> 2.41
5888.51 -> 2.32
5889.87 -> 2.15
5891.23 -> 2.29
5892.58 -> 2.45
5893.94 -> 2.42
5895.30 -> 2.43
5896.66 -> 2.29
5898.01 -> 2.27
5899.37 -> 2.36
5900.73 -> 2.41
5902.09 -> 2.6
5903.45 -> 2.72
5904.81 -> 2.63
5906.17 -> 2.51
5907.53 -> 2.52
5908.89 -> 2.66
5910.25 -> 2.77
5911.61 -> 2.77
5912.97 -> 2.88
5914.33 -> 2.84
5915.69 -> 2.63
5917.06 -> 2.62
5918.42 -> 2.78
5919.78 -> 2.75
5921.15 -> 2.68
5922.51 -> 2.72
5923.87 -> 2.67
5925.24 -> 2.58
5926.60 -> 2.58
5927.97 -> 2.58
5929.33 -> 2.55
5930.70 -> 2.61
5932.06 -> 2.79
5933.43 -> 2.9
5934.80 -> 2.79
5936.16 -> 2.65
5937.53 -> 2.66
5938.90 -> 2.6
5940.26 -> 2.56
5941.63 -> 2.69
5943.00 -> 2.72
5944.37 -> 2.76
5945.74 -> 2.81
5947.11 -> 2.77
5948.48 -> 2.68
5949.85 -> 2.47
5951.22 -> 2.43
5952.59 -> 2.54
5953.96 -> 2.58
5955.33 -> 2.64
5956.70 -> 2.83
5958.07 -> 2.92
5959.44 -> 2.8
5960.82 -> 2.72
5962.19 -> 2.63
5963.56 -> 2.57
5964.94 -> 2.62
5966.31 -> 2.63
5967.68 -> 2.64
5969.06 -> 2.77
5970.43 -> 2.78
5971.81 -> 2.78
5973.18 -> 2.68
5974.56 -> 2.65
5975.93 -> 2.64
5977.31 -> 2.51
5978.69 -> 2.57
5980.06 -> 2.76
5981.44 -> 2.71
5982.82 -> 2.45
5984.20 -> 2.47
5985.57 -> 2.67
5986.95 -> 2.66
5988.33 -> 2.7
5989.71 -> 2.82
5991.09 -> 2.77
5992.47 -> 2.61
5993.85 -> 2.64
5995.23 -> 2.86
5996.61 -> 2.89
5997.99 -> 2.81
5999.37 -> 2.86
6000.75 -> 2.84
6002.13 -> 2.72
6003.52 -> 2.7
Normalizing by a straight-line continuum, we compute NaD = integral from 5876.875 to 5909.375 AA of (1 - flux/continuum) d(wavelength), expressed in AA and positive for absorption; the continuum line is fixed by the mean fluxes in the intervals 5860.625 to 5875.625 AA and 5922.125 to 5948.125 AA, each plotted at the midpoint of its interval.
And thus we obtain 2.4 AA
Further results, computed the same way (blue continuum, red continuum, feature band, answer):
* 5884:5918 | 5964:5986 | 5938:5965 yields -0.6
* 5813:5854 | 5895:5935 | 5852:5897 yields 1.1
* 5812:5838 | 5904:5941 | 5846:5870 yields 0.9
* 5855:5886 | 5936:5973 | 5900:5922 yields 0.2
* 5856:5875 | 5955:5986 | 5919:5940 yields 0.2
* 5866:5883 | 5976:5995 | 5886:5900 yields 2.0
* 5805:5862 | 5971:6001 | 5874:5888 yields 0.2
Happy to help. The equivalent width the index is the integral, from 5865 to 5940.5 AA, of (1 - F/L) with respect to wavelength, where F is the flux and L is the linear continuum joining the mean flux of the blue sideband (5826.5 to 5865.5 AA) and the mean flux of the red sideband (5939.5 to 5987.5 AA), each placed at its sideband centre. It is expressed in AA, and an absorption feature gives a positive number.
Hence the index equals 1.4 AA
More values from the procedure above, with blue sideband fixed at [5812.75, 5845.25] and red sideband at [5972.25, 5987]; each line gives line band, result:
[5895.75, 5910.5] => 0.94 AA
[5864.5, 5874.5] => -0.12 AA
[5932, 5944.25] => -0.24 AA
